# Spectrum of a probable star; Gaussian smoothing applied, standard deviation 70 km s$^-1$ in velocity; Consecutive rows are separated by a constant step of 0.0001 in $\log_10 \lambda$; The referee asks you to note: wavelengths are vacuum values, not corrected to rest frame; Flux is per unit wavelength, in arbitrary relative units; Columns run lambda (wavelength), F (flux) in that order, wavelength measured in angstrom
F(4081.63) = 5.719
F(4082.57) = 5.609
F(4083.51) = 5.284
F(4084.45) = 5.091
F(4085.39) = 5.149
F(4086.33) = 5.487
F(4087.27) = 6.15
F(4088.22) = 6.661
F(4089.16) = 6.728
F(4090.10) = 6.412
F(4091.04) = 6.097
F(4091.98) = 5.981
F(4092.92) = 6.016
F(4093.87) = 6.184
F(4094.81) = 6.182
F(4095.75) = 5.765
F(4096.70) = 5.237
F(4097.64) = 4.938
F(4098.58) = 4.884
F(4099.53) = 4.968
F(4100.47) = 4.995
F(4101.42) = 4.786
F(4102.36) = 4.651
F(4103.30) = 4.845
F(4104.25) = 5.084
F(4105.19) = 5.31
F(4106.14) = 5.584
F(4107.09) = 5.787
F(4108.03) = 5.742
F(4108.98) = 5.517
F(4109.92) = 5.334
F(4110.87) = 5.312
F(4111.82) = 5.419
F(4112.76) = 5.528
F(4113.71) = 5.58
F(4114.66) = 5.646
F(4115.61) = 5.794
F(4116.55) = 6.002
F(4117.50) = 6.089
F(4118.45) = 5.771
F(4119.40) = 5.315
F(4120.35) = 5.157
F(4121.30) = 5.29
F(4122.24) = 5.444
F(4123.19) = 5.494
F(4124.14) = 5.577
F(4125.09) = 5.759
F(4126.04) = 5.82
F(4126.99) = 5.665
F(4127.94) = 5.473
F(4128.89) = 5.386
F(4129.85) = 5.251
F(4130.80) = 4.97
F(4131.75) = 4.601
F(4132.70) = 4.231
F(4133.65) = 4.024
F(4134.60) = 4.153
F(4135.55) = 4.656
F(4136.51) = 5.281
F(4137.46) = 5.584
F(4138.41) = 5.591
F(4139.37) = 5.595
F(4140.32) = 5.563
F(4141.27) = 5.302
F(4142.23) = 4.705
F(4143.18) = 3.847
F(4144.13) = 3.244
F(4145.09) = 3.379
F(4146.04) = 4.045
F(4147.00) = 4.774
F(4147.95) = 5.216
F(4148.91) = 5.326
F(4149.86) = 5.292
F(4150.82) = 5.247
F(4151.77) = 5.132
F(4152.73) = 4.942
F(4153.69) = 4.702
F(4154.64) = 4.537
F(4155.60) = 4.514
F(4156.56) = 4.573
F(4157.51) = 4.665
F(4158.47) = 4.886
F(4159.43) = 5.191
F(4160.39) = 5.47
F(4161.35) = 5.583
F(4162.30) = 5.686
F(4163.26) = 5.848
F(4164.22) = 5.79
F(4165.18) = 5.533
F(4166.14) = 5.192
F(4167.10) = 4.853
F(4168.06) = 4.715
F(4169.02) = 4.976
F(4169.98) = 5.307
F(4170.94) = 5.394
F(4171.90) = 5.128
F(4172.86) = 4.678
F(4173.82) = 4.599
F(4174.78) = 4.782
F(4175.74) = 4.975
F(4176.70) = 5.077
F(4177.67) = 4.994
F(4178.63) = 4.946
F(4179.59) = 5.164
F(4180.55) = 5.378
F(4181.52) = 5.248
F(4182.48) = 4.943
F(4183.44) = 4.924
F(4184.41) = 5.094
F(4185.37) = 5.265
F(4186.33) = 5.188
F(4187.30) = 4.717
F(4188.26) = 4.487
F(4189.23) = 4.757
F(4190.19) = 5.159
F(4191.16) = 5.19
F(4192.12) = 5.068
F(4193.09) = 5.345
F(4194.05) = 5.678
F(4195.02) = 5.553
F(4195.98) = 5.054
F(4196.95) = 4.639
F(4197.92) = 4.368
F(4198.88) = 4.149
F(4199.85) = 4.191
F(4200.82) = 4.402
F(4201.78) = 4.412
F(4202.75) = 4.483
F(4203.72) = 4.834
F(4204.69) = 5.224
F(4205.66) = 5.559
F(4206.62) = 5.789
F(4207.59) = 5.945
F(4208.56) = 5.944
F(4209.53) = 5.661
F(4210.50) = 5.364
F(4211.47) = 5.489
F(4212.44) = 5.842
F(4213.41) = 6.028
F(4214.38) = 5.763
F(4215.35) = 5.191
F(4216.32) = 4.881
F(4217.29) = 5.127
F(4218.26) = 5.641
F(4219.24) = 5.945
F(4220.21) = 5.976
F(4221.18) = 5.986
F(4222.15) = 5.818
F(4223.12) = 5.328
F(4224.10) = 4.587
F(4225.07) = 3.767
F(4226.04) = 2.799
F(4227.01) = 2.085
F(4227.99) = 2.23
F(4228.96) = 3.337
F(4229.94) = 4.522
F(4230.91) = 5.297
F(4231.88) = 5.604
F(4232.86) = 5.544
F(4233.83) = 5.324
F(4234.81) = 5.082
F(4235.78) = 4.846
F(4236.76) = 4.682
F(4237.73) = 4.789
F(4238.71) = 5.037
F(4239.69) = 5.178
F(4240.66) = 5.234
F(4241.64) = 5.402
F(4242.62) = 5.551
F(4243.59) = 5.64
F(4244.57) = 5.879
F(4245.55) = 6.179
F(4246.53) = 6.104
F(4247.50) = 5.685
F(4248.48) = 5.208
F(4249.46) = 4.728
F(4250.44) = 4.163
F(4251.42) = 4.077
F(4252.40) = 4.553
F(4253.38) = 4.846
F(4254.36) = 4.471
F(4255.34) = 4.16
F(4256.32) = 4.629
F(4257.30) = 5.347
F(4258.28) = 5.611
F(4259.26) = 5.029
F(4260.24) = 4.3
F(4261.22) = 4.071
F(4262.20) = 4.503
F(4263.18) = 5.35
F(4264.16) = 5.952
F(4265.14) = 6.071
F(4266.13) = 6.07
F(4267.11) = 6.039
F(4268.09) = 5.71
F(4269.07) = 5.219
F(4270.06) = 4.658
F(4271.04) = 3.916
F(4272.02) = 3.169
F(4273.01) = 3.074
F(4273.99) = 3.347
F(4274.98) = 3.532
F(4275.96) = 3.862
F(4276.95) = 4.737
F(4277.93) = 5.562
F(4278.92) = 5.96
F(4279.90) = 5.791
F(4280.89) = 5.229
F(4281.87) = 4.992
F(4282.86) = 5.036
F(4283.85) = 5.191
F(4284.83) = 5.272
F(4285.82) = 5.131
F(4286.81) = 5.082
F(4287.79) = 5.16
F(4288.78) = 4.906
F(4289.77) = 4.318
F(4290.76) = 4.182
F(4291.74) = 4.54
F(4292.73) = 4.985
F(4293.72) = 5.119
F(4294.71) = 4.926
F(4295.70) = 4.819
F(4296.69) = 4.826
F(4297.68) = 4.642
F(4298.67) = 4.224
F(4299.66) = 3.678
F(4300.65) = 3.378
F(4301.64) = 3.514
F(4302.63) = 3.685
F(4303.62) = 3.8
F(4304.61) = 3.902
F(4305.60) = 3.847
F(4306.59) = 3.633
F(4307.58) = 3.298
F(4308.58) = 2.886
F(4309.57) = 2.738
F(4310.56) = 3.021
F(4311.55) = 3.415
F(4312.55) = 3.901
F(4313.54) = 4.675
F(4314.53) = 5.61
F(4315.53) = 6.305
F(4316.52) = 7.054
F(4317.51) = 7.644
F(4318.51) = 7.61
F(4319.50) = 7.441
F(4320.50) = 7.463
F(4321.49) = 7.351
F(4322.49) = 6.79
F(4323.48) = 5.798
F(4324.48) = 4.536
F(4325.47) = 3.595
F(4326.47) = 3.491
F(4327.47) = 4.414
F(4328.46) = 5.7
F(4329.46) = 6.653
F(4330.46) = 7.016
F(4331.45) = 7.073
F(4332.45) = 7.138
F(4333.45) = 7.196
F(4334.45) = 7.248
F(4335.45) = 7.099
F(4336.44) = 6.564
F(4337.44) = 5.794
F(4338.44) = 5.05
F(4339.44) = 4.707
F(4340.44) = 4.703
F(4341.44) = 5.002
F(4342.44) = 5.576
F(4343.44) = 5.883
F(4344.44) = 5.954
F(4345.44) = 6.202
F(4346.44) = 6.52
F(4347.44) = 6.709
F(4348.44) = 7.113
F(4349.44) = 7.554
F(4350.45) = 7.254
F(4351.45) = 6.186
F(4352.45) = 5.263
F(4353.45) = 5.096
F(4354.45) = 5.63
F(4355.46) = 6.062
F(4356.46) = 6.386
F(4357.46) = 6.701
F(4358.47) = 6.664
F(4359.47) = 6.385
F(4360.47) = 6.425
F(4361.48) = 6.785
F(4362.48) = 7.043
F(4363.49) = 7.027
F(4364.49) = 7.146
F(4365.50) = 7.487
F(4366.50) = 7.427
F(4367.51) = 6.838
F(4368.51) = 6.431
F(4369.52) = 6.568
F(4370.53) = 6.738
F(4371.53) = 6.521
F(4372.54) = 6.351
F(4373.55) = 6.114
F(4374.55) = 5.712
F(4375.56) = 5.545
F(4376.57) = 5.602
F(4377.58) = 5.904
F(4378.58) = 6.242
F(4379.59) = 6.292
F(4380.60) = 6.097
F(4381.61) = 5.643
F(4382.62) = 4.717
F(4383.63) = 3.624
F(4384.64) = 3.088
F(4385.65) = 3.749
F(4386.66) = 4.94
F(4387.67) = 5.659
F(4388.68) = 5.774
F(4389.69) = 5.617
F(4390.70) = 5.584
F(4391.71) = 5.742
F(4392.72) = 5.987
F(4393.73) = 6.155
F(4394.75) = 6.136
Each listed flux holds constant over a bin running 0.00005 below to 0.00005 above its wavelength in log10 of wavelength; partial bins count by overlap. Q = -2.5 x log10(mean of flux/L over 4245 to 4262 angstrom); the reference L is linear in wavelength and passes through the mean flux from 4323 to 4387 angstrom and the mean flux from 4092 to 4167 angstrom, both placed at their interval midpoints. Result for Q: 0.155 mag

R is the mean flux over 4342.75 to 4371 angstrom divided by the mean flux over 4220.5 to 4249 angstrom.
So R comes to 1.3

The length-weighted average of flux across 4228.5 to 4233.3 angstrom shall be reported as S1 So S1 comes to 4.86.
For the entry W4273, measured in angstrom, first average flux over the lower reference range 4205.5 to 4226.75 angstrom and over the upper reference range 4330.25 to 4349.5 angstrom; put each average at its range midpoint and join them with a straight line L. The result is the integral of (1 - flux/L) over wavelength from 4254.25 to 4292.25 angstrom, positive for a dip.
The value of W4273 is 6.0 angstrom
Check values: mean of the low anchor 5.35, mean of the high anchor 6.27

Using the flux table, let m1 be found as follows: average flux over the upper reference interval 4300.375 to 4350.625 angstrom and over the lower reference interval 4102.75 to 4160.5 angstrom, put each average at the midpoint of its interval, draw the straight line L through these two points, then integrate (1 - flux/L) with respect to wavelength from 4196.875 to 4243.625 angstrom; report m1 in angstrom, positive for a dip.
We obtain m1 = 2.8 angstrom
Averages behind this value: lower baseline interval 5.13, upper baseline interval 5.5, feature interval 4.99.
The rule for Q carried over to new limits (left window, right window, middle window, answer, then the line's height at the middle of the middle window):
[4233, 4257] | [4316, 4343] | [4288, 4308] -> 0.330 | 5.74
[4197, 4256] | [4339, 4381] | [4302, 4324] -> 0.153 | 5.83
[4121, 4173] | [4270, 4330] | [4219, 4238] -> 0.054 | 4.9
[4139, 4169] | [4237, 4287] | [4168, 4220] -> -0.037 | 4.96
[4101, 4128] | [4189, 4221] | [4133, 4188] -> 0.082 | 5.36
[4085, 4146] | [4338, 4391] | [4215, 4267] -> 0.140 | 5.66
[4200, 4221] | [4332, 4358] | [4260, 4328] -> 0.217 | 5.88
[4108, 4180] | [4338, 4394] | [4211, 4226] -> 0.013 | 5.41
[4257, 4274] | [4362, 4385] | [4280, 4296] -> 0.042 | 5.15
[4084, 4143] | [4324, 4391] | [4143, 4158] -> 0.194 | 5.51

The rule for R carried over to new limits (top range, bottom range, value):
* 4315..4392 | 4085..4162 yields 1.16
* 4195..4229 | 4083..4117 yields 0.89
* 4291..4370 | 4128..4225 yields 1.11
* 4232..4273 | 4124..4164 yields 1.01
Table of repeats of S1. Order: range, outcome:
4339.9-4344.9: 5.41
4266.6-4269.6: 5.65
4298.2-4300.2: 3.93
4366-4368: 7.13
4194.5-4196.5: 5.29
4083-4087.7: 5.43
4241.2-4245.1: 5.62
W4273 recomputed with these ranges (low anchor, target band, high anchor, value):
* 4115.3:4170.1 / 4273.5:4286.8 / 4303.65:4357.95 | 1.5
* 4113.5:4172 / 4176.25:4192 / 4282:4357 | 0.4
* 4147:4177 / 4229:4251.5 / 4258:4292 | -1.1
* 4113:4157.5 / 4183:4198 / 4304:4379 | 0.7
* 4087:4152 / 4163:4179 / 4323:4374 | 1.2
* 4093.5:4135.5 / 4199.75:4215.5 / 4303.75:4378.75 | 0.7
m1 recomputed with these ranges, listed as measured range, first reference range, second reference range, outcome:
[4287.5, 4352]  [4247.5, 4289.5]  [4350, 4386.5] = 1.9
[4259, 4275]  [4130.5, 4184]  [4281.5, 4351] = 1.4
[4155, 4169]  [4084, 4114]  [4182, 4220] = 0.4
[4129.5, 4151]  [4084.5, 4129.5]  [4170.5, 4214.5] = 2.5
